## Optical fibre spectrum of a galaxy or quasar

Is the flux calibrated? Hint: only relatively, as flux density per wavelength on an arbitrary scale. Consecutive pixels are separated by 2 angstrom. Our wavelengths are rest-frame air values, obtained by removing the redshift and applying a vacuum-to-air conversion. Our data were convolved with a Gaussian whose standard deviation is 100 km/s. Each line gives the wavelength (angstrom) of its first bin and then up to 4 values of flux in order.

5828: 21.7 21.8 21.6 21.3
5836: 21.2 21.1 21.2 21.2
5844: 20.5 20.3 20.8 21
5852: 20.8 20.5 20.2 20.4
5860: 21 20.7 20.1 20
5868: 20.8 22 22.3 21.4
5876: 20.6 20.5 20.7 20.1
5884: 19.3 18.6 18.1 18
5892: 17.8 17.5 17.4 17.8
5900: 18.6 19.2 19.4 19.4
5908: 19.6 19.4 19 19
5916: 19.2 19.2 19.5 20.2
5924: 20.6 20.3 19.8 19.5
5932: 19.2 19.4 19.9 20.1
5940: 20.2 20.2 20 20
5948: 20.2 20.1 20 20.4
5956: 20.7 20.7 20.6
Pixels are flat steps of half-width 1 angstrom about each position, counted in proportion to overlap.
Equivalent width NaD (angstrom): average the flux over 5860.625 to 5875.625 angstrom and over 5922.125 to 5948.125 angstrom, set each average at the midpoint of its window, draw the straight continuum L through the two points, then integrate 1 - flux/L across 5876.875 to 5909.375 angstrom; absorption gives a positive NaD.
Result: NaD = 2.7 angstrom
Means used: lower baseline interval 21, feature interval 18.9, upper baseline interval 20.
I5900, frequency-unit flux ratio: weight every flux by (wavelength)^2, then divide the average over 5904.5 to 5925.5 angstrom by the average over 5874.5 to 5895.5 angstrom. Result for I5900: 1.0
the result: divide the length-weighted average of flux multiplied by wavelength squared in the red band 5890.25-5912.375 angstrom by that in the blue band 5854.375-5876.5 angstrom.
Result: 0.90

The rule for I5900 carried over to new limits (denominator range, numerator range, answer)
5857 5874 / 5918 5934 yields 0.97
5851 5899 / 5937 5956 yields 1.04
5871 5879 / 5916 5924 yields 0.94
